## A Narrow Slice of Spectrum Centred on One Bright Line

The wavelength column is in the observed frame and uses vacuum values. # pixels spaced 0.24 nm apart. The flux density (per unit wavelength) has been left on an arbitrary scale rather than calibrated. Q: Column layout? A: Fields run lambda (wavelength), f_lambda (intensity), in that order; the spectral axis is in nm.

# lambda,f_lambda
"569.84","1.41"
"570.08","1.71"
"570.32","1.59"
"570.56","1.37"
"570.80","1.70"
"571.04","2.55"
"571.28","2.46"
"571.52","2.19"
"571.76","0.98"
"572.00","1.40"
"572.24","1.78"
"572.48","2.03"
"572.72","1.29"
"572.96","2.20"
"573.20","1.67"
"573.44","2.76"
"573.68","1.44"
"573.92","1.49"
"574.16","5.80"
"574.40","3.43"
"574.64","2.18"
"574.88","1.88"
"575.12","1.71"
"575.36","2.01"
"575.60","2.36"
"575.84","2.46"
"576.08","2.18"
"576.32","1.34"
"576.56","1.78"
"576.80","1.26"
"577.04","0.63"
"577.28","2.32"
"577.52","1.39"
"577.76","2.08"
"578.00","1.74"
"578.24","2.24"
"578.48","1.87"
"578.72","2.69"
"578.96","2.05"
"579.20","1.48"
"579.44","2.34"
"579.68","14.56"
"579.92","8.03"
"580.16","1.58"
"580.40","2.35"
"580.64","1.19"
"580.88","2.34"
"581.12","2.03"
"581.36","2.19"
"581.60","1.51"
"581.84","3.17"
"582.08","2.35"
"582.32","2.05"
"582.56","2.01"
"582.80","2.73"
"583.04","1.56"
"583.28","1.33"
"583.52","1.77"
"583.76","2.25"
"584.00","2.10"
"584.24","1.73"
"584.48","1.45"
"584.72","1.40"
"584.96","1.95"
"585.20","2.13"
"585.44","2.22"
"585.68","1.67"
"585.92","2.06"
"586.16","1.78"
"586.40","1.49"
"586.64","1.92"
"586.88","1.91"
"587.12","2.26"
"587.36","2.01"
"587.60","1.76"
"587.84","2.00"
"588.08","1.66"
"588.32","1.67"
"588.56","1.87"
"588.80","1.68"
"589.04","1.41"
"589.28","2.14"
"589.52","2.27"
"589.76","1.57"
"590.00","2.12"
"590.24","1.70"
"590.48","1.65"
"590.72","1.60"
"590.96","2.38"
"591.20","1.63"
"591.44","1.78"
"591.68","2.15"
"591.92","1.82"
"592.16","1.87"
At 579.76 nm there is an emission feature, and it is [O III]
